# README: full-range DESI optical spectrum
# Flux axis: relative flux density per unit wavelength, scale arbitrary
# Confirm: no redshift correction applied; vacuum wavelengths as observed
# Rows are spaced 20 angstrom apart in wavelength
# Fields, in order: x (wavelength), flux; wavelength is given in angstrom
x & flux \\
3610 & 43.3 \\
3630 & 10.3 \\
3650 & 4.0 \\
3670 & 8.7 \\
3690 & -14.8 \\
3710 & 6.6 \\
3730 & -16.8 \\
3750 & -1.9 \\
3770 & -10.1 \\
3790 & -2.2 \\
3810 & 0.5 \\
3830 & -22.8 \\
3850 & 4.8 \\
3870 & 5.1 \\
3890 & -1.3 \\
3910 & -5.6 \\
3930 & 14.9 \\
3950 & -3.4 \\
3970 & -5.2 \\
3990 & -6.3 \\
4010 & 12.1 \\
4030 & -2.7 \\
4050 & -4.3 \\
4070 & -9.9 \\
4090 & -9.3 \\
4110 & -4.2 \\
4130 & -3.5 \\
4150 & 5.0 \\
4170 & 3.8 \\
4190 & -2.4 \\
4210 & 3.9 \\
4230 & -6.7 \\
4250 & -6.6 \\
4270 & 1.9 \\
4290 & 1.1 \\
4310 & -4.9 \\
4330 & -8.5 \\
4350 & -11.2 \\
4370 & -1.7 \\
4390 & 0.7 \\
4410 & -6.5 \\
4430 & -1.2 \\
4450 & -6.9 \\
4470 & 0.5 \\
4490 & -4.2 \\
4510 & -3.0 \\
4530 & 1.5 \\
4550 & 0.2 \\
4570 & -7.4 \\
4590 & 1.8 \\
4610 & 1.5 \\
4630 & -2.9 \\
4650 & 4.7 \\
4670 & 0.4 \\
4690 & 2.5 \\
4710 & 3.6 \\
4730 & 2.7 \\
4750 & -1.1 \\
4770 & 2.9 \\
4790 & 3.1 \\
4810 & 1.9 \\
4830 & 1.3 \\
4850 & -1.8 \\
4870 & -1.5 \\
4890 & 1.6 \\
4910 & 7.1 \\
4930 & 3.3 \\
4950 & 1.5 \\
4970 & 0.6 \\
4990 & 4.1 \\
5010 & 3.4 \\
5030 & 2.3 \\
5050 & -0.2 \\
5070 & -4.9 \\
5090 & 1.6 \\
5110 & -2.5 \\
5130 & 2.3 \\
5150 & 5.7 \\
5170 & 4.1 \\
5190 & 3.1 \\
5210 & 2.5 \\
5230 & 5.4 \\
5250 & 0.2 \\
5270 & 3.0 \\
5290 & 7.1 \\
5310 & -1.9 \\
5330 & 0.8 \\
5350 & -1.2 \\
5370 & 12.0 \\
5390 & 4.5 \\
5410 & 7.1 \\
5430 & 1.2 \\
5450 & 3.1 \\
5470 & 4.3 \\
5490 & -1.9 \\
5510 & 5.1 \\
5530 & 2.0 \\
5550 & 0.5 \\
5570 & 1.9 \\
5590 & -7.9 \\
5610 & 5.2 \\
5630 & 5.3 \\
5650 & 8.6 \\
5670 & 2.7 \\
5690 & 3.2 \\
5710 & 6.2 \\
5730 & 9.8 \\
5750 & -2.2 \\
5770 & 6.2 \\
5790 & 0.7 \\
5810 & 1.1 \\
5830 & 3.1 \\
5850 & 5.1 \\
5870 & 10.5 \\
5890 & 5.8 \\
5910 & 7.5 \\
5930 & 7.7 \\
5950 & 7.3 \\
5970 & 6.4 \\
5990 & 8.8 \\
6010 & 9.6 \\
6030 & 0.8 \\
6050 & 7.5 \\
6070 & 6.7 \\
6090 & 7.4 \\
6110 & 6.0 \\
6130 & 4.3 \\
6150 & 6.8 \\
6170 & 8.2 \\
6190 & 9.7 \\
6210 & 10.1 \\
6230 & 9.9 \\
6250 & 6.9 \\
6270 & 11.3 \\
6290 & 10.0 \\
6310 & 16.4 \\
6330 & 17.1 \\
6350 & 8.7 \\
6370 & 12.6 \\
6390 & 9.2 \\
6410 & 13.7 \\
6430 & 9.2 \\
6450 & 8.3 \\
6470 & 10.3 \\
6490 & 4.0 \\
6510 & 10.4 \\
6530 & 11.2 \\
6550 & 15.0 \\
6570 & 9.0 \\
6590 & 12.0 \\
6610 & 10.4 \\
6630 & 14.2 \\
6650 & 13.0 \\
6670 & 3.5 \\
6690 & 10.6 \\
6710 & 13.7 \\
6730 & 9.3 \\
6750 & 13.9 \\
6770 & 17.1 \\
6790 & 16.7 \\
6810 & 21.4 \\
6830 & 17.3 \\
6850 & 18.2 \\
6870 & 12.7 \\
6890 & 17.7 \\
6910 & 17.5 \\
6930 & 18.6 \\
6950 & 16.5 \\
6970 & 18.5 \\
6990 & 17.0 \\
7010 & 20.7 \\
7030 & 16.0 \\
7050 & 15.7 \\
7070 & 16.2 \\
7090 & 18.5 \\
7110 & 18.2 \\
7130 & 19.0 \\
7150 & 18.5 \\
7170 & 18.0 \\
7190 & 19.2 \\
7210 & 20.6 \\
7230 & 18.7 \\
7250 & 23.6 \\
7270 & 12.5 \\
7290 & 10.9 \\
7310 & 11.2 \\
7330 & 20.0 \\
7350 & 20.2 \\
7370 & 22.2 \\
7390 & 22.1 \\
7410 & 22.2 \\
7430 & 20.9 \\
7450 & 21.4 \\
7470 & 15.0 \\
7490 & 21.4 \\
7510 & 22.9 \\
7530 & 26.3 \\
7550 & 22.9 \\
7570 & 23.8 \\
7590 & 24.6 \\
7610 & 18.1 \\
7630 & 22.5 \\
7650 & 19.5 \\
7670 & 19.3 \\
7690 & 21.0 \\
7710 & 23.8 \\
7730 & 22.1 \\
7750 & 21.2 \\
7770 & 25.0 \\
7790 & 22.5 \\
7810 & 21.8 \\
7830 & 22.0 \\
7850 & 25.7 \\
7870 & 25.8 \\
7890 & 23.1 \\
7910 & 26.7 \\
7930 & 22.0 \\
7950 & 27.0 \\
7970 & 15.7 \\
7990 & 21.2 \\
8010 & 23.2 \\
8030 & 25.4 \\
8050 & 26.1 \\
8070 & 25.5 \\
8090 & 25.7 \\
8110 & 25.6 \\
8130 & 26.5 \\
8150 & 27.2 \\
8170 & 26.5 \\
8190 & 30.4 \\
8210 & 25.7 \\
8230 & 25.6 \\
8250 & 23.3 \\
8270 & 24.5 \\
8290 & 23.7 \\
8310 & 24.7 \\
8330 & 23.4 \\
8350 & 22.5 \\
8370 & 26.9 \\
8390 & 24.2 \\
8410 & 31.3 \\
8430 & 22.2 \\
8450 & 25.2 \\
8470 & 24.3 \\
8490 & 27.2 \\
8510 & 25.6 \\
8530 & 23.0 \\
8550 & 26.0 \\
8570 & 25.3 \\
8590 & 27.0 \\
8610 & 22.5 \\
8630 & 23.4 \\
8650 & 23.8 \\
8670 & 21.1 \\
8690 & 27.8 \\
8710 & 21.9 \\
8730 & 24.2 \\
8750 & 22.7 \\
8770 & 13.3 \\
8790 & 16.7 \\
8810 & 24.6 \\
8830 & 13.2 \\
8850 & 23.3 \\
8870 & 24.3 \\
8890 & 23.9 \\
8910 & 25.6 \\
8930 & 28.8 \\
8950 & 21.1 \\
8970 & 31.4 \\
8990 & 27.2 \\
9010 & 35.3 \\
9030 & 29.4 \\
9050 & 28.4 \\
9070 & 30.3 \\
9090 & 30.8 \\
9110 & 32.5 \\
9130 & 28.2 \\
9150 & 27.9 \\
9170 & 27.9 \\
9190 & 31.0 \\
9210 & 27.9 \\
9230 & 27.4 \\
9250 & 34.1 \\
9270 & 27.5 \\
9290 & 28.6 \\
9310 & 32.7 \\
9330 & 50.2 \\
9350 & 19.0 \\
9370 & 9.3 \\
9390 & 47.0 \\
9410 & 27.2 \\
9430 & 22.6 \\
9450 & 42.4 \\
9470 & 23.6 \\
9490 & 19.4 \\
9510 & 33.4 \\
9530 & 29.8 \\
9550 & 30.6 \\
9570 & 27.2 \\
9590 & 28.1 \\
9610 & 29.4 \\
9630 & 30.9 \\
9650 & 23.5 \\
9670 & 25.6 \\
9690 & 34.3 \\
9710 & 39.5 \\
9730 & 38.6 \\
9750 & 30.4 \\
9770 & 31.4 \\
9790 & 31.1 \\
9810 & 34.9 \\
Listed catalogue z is 0.69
